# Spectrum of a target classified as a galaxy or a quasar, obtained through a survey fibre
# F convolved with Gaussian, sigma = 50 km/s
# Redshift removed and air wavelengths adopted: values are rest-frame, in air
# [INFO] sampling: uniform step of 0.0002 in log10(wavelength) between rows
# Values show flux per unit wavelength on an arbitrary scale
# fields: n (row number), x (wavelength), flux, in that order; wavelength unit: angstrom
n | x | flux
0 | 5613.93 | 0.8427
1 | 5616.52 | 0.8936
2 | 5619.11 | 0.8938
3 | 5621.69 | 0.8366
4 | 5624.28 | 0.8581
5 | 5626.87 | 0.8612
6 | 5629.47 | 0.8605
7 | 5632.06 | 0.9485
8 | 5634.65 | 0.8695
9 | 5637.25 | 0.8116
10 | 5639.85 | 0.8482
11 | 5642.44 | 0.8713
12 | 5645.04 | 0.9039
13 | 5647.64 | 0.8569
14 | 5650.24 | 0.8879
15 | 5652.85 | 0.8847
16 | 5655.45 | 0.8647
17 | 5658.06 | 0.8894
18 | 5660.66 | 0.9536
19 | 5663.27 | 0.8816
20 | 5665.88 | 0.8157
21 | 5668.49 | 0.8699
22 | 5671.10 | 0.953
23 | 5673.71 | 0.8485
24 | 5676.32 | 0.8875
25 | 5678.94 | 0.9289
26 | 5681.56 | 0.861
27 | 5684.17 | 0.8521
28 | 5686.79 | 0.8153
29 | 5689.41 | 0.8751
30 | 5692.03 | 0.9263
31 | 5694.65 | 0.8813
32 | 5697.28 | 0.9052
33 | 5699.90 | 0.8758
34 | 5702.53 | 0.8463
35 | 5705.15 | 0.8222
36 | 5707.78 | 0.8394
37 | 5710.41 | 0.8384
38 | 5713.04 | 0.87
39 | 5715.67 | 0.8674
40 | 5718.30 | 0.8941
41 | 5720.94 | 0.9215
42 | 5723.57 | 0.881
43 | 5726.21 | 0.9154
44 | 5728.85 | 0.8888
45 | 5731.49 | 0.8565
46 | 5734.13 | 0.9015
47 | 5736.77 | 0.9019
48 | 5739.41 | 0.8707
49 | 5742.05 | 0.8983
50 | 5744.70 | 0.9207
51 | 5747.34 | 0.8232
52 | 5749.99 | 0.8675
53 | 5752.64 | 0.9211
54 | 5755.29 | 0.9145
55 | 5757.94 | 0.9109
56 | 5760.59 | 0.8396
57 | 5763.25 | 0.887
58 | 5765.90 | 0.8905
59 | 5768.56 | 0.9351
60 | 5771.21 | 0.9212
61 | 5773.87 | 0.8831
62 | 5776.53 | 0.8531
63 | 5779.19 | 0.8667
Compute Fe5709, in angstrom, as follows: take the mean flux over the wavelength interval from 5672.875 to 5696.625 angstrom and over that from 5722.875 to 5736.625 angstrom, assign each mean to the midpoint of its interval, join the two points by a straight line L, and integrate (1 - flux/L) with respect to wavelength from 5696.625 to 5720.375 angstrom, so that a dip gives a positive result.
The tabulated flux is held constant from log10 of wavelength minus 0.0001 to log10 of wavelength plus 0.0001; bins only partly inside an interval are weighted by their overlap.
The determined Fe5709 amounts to 0.6 angstrom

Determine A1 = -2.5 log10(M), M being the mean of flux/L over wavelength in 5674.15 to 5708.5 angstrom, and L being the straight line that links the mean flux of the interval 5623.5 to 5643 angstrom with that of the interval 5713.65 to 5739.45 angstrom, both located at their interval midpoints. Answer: 0.01 mag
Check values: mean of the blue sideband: 0.866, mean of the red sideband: 0.89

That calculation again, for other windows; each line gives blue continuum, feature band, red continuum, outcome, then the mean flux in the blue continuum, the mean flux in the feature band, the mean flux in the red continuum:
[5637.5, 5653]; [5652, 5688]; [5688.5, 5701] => 0.003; 0.87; 0.879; 0.894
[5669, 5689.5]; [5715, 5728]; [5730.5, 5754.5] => -0.017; 0.878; 0.897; 0.886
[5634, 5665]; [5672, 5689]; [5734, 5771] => 0.016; 0.876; 0.868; 0.892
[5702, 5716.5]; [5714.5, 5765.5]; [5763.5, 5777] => -0.019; 0.847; 0.889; 0.899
